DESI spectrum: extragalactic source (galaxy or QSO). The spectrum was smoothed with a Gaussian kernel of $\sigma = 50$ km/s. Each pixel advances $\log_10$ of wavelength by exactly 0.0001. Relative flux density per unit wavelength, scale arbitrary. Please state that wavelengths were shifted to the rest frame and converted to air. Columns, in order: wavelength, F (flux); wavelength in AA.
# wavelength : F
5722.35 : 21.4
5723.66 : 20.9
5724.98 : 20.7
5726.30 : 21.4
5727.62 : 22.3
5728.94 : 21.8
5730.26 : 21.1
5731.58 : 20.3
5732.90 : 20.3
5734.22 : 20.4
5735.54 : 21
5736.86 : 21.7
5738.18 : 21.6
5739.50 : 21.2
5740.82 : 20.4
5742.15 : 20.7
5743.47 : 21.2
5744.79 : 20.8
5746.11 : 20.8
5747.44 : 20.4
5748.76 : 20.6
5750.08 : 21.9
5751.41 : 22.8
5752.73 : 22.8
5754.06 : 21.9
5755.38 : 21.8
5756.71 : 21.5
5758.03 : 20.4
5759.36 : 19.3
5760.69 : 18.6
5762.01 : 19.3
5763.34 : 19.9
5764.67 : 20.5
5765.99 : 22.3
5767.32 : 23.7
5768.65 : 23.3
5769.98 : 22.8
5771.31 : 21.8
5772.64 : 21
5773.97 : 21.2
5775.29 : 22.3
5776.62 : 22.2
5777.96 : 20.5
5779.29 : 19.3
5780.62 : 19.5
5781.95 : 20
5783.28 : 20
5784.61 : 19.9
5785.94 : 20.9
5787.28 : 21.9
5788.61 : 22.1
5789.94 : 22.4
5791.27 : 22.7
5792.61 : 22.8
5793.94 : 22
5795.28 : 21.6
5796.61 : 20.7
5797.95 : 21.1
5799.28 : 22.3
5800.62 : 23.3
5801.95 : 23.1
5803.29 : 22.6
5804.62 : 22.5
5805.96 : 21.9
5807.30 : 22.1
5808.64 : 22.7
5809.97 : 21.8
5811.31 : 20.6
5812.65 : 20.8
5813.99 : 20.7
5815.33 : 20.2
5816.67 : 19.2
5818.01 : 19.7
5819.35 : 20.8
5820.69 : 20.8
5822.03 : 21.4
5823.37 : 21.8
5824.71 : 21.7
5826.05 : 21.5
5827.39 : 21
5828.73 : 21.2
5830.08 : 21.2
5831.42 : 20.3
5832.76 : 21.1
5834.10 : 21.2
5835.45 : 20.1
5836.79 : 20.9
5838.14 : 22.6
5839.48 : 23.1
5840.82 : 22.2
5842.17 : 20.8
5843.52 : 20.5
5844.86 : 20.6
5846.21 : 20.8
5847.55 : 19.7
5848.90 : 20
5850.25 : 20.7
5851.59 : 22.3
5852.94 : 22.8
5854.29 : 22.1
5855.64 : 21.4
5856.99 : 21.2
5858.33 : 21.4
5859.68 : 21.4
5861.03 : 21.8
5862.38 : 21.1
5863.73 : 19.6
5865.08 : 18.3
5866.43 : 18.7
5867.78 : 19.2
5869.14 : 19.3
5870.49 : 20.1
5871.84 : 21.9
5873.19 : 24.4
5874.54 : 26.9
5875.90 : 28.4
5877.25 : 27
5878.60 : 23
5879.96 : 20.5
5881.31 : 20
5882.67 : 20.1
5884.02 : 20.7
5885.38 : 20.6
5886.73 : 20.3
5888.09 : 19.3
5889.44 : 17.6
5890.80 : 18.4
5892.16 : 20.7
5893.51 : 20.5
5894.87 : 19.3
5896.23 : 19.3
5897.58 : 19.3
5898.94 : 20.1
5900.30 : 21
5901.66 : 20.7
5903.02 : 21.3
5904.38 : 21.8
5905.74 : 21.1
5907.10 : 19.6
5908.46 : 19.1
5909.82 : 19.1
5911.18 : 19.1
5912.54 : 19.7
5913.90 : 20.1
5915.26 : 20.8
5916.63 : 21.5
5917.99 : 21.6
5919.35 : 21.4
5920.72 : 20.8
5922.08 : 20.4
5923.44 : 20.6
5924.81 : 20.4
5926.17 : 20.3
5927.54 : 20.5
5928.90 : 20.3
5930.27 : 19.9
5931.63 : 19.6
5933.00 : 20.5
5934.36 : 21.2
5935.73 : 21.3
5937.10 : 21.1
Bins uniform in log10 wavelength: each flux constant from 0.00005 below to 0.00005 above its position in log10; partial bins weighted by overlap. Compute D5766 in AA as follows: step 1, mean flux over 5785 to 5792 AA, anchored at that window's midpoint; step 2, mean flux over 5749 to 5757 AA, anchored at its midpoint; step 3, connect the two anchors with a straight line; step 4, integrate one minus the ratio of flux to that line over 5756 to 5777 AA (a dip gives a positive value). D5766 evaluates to 0.7 AA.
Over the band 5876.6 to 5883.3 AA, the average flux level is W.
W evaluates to 22.1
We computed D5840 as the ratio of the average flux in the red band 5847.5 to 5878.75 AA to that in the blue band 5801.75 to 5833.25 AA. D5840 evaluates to 1.03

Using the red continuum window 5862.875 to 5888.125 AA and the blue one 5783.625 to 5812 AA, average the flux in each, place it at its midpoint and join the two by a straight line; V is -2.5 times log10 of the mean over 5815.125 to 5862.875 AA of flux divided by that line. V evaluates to 0.03 mag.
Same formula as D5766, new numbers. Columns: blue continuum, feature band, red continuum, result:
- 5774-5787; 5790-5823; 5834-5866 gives -1.3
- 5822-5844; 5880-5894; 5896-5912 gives 0.4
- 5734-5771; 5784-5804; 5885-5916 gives -1.1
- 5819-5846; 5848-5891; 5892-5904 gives -1.2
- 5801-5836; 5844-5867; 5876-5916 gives 0.1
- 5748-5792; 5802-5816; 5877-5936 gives -0.4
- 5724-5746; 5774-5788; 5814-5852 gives 0.2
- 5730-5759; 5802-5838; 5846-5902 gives -0.2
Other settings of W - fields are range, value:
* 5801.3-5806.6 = 22.5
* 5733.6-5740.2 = 21.2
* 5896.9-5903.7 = 20.5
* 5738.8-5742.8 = 20.8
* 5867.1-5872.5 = 20.1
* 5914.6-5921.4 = 21.2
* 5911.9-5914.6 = 19.9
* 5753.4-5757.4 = 21.8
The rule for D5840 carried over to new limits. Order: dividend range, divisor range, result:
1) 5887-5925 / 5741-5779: 0.95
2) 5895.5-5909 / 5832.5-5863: 0.95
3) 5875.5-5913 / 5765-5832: 0.96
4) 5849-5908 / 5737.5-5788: 1.00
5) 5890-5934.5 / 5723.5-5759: 0.96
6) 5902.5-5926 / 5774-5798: 0.97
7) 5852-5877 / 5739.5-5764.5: 1.04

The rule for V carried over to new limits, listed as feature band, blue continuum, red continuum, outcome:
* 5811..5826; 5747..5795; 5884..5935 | 0.01 mag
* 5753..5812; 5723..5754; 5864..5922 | -0.02 mag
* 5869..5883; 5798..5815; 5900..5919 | -0.10 mag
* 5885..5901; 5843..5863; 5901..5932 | 0.06 mag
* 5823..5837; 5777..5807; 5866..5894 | 0.02 mag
